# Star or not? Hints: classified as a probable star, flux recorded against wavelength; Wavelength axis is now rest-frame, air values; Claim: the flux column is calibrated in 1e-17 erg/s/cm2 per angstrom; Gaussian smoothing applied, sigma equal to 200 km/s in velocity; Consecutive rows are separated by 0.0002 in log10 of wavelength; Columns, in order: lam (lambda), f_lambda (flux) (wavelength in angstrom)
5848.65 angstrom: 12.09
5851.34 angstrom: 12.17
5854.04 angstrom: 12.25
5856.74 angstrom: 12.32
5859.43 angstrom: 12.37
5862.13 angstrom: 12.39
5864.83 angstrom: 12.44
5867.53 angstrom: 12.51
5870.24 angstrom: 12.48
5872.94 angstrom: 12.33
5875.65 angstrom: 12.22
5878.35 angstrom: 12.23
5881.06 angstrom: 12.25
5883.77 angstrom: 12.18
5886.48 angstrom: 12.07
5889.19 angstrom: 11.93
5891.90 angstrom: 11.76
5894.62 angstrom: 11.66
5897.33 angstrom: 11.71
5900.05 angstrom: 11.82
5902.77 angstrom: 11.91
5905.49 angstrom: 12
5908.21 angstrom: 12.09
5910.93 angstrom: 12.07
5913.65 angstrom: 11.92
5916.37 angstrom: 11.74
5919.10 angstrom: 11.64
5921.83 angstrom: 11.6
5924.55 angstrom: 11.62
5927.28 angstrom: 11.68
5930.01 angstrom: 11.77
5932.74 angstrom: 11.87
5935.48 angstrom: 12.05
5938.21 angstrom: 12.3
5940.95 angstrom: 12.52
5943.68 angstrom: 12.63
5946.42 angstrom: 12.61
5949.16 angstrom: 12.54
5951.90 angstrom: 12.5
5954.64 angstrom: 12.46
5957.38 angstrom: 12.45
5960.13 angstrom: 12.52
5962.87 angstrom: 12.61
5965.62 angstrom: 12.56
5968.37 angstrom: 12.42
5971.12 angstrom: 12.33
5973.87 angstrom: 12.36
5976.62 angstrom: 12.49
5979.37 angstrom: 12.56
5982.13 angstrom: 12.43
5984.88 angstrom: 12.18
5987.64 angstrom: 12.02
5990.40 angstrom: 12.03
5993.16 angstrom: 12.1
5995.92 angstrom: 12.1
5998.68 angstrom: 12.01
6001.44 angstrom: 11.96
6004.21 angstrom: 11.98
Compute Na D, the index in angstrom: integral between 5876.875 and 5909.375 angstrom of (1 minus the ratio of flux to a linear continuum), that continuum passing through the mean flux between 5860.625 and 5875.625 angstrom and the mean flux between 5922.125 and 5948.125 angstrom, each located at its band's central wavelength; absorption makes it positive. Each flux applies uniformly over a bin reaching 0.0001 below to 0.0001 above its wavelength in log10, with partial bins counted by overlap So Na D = 0.9 angstrom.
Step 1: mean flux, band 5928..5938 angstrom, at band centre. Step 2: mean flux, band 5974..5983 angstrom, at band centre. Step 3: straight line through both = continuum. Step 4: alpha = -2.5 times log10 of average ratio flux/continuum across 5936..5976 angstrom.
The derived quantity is -0.02 mag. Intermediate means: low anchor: 11.9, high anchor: 12.5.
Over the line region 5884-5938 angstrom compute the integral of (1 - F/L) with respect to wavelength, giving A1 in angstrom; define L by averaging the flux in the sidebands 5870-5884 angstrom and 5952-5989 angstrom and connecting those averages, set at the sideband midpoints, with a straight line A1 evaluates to 2.1 angstrom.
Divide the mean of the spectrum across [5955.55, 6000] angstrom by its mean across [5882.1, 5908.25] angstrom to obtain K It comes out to 1.04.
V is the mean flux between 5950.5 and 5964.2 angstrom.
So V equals 12.5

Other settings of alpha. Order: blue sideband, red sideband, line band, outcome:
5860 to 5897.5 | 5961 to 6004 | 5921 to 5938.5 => 0.036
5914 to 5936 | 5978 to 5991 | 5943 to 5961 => -0.049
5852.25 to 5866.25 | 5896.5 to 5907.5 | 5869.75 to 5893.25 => -0.004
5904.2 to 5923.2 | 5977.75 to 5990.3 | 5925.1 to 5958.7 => -0.021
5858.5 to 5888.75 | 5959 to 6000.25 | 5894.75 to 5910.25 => 0.037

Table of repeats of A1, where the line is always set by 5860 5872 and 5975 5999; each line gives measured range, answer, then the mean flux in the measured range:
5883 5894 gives 0.4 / 12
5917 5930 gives 0.7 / 11.7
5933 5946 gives 0.0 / 12.3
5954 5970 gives -0.3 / 12.5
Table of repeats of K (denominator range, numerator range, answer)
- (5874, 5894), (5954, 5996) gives 1.02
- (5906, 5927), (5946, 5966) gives 1.06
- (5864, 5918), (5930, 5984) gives 1.03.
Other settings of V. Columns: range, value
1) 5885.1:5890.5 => 12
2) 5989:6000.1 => 12.1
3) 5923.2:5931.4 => 11.7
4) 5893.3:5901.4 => 11.7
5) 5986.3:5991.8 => 12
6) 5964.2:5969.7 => 12.5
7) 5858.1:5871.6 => 12.4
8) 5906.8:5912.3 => 12.1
